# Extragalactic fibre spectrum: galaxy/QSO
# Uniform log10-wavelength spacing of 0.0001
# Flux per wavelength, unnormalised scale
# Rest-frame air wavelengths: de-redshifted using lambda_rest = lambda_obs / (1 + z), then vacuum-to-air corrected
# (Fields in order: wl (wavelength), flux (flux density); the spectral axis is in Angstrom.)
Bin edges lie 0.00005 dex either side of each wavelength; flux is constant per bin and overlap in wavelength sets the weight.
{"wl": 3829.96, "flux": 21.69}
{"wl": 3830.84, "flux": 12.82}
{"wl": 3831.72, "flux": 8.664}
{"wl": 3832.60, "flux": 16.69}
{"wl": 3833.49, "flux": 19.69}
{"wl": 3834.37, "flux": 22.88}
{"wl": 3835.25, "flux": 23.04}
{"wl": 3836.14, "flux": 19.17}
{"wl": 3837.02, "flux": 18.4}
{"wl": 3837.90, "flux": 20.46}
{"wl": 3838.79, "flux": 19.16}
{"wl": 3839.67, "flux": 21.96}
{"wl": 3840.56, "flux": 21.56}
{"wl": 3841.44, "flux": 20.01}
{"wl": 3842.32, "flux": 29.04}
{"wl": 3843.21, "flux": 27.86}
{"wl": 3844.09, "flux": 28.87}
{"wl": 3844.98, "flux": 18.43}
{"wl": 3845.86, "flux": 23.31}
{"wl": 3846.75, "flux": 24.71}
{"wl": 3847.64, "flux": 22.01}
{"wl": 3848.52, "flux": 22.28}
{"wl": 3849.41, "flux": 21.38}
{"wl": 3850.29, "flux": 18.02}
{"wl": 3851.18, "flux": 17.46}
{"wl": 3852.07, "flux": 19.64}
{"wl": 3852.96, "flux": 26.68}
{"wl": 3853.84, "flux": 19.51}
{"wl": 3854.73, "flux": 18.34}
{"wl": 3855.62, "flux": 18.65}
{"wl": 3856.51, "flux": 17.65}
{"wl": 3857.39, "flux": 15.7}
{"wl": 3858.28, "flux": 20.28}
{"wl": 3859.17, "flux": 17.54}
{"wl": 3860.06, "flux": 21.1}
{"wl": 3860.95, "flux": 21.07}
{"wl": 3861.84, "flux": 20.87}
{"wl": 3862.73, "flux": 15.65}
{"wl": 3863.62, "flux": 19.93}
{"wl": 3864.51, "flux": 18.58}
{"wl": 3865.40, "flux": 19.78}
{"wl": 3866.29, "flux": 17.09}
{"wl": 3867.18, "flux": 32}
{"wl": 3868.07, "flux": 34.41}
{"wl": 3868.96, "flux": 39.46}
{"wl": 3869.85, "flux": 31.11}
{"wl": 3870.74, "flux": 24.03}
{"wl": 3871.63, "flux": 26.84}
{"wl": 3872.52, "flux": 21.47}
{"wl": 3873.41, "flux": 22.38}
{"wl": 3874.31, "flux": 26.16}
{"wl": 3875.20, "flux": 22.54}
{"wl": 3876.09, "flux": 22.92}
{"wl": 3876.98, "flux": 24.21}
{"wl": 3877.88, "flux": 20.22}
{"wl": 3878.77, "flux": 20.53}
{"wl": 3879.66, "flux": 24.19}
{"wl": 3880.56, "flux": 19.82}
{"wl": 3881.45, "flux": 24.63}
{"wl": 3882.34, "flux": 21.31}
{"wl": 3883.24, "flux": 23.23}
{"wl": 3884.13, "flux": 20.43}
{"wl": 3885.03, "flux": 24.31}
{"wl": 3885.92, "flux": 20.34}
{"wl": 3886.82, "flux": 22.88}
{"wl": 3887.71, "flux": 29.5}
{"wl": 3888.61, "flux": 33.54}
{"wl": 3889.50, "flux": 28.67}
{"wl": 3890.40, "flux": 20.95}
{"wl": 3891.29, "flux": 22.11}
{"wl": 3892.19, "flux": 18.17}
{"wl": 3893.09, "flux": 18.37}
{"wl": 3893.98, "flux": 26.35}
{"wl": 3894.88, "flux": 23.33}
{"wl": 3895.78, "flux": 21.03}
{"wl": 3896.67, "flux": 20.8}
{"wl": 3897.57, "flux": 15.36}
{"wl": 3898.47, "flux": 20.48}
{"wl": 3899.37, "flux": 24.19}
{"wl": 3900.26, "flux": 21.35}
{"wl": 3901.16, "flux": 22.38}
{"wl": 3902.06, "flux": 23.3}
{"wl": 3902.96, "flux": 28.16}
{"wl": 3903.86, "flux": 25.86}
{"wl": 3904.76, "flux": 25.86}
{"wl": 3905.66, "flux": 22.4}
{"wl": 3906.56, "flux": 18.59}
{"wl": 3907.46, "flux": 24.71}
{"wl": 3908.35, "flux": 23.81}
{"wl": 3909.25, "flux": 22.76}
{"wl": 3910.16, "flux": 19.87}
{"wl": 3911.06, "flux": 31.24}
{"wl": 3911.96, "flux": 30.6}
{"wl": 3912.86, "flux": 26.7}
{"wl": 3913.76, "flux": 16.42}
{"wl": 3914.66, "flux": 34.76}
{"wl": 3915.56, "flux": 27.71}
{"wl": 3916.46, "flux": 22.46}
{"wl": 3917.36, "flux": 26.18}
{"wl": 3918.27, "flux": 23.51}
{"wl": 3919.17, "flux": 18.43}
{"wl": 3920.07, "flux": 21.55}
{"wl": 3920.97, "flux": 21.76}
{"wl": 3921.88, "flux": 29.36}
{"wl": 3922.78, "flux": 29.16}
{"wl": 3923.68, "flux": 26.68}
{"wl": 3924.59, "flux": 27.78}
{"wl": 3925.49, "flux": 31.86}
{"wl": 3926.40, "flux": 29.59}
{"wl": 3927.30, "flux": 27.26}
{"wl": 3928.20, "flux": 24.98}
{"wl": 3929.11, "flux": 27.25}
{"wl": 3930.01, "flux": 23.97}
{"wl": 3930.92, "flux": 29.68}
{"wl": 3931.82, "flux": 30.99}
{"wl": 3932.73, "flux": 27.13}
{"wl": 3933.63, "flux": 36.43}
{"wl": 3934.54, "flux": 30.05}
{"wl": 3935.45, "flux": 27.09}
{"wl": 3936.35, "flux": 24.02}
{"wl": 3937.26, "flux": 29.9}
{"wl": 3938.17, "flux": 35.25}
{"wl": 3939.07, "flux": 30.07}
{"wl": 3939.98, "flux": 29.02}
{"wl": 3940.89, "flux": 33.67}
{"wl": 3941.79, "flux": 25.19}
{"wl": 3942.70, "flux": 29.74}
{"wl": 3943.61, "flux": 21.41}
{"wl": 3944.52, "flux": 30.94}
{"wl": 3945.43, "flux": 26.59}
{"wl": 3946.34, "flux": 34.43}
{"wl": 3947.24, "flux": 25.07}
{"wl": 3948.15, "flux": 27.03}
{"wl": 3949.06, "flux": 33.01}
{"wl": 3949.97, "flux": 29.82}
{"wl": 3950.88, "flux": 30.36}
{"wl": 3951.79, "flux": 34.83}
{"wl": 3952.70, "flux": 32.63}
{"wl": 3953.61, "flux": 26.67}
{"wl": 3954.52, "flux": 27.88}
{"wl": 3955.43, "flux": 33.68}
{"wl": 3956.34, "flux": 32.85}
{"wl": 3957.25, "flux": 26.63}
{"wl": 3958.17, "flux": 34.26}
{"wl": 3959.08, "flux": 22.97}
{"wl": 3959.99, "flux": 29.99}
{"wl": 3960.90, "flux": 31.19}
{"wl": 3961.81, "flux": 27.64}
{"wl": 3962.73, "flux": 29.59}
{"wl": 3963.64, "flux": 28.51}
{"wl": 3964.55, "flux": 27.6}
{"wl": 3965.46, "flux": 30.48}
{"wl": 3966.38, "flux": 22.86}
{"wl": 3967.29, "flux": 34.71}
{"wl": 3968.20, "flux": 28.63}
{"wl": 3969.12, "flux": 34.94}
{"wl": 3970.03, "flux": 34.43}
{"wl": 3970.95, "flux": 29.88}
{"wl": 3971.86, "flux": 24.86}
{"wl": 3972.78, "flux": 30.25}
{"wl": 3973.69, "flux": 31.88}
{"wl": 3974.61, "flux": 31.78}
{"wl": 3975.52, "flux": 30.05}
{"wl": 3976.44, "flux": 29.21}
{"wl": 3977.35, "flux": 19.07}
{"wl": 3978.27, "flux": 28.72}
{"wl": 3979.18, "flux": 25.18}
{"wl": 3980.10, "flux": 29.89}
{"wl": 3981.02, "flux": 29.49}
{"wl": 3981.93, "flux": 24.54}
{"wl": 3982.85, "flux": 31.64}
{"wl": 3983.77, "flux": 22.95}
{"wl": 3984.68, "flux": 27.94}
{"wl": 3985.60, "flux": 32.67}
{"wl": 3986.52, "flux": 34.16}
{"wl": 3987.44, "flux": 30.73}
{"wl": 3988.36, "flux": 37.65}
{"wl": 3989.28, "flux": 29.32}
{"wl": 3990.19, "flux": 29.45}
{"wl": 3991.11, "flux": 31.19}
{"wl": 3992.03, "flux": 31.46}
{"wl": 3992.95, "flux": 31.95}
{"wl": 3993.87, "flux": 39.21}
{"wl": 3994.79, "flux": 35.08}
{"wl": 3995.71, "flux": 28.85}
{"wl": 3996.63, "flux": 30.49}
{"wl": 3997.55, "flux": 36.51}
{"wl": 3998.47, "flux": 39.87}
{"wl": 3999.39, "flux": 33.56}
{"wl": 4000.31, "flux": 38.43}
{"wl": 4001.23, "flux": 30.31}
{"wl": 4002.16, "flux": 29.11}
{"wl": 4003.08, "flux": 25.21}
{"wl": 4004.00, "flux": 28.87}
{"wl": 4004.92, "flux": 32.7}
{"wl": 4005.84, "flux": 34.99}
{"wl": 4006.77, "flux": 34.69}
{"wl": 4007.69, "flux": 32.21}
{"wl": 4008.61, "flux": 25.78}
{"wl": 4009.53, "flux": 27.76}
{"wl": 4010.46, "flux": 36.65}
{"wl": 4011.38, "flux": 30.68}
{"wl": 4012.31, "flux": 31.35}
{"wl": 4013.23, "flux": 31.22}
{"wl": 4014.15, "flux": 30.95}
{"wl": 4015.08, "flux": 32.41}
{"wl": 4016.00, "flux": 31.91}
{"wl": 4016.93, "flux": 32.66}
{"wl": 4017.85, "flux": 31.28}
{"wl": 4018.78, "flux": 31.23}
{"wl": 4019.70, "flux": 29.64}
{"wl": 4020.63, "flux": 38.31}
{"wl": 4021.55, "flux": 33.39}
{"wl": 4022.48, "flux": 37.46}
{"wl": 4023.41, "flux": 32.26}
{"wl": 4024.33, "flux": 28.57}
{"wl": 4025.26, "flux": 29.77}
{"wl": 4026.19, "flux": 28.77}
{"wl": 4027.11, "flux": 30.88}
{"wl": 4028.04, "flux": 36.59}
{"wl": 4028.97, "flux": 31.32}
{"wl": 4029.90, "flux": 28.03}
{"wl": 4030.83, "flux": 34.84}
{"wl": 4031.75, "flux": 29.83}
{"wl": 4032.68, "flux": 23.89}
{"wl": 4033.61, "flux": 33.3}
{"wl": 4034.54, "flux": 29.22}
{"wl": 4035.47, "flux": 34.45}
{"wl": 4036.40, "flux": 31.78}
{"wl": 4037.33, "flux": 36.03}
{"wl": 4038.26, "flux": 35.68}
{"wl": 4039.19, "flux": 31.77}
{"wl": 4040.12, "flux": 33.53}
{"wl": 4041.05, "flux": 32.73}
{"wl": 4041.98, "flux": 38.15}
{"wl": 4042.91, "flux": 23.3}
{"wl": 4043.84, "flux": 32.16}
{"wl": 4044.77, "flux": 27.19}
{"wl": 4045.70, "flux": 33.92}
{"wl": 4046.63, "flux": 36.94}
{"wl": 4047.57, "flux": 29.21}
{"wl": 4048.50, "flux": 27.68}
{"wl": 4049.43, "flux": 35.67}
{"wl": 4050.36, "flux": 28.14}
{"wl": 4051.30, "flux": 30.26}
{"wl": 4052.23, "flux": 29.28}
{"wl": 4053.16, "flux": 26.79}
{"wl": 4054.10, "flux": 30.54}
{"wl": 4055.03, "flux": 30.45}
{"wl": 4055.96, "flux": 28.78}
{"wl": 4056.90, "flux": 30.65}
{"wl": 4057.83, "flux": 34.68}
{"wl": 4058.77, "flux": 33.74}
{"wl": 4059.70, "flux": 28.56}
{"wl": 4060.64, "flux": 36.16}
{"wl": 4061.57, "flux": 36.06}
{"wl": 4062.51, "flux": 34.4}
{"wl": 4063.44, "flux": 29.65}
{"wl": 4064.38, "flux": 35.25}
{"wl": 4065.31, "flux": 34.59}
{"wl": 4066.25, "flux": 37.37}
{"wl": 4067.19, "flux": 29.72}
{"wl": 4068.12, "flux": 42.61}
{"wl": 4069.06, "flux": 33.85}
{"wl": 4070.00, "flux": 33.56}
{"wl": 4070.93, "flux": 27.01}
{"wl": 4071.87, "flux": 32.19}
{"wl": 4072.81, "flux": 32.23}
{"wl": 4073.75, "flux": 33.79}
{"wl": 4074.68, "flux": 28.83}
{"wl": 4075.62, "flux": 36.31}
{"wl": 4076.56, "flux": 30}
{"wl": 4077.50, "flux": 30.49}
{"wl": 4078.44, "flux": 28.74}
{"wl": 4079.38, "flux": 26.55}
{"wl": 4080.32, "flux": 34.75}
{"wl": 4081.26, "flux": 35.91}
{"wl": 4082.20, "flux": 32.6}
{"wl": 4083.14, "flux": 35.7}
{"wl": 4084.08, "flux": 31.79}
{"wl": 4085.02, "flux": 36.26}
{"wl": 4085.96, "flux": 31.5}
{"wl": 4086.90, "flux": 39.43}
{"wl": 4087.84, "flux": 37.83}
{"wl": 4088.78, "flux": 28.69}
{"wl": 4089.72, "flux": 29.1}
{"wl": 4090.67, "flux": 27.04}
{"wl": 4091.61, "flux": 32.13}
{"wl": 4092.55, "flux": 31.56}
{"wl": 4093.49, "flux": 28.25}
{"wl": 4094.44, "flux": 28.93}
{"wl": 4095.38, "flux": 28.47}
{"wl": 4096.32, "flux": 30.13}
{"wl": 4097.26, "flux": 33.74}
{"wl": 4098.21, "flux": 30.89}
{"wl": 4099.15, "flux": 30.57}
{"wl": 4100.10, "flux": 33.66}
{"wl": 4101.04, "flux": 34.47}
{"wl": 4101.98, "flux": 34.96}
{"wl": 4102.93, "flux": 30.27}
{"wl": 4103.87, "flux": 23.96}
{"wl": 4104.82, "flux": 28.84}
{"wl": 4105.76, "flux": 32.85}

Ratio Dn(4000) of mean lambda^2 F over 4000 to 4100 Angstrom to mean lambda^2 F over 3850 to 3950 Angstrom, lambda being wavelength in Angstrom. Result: 1.39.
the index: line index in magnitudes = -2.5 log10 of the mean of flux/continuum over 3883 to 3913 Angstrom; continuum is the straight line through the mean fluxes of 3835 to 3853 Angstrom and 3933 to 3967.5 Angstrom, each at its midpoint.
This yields 0.10 mag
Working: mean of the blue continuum 21.9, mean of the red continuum 29.5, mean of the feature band 23.5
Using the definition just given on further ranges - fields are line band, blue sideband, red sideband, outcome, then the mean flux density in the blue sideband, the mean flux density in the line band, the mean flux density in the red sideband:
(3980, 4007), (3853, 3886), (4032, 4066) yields -0.10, 22.5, 31.8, 31.8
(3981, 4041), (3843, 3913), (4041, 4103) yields -0.10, 22.9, 31.8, 32.1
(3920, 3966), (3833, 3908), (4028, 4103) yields -0.11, 22.5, 29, 32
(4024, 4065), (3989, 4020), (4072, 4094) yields 0.02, 32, 31.6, 32.1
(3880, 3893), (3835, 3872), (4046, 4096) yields 0.01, 22.2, 23.4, 32.1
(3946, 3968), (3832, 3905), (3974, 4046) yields -0.06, 22.4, 29.8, 31.4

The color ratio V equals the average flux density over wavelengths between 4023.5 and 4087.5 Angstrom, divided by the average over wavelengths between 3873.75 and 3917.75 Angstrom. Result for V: 1.36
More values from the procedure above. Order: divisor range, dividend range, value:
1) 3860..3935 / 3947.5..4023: 1.26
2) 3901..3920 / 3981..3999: 1.30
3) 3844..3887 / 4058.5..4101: 1.46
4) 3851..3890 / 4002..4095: 1.39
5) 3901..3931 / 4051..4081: 1.26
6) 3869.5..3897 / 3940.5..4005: 1.29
